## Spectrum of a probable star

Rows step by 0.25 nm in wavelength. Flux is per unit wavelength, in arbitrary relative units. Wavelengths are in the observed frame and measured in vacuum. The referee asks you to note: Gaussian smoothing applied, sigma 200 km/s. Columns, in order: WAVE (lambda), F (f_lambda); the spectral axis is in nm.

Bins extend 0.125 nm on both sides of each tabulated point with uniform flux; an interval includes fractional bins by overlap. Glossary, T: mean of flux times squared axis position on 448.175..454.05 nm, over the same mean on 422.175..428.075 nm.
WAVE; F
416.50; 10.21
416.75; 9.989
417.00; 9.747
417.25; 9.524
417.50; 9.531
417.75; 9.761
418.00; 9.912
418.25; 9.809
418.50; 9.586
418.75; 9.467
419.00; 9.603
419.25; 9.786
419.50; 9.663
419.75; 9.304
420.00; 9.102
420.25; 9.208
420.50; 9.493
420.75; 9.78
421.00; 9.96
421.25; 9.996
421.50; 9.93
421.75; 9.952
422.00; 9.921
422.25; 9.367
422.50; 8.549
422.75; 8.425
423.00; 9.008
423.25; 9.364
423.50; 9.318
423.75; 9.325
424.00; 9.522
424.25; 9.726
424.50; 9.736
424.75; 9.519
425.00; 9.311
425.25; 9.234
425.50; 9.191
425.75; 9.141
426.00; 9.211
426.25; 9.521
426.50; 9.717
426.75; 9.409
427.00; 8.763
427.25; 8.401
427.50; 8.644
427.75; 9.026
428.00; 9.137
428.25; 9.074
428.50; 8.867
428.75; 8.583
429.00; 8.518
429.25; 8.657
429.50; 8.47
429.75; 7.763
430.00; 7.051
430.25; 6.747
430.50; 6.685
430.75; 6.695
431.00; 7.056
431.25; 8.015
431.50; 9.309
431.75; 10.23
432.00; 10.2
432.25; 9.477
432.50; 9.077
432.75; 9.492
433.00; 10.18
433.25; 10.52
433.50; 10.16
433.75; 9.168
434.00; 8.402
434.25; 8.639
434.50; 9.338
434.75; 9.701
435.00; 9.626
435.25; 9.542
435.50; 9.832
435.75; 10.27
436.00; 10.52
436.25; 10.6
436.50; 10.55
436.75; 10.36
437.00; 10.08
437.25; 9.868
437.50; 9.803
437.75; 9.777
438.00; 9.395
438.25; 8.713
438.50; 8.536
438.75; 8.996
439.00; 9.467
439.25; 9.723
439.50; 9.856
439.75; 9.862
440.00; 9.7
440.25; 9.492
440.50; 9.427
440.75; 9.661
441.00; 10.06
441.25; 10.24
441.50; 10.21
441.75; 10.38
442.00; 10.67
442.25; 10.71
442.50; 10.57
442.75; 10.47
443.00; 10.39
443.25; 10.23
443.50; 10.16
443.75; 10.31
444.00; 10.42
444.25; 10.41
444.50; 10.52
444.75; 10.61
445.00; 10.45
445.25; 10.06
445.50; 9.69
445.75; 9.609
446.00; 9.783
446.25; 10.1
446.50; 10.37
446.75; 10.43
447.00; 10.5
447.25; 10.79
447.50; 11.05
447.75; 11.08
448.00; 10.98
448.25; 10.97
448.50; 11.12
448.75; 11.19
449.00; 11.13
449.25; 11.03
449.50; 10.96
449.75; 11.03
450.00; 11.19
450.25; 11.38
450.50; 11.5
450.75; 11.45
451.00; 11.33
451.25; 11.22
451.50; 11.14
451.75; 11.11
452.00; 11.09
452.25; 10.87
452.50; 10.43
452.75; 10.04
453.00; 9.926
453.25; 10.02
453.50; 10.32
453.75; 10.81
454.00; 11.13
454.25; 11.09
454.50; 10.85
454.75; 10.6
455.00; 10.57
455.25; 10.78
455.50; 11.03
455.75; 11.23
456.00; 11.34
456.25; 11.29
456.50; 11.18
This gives 1.34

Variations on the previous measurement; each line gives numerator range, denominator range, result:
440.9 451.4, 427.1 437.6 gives 1.24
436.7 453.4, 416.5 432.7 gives 1.25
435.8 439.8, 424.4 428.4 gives 1.12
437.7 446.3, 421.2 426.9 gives 1.15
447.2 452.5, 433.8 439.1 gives 1.23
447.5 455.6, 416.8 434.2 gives 1.34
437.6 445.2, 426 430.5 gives 1.24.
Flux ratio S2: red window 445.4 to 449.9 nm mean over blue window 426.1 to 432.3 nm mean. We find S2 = 1.2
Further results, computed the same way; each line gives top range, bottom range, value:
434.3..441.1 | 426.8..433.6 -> 1.12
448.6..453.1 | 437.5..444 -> 1.11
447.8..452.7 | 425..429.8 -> 1.24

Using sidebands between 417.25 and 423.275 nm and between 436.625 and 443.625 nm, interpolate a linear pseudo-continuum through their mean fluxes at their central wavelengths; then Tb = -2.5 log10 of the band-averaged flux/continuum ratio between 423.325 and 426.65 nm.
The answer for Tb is 0.02 mag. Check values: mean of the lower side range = 9.52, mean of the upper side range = 9.89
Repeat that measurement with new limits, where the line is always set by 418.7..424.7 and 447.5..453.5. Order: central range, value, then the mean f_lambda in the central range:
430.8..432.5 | 0.12 mag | 8.95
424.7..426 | 0.05 mag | 9.26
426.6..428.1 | 0.10 mag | 8.91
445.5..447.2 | 0.06 mag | 10.1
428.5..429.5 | 0.15 mag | 8.61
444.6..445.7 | 0.05 mag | 10.2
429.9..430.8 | 0.41 mag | 6.8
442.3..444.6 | 0.02 mag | 10.4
